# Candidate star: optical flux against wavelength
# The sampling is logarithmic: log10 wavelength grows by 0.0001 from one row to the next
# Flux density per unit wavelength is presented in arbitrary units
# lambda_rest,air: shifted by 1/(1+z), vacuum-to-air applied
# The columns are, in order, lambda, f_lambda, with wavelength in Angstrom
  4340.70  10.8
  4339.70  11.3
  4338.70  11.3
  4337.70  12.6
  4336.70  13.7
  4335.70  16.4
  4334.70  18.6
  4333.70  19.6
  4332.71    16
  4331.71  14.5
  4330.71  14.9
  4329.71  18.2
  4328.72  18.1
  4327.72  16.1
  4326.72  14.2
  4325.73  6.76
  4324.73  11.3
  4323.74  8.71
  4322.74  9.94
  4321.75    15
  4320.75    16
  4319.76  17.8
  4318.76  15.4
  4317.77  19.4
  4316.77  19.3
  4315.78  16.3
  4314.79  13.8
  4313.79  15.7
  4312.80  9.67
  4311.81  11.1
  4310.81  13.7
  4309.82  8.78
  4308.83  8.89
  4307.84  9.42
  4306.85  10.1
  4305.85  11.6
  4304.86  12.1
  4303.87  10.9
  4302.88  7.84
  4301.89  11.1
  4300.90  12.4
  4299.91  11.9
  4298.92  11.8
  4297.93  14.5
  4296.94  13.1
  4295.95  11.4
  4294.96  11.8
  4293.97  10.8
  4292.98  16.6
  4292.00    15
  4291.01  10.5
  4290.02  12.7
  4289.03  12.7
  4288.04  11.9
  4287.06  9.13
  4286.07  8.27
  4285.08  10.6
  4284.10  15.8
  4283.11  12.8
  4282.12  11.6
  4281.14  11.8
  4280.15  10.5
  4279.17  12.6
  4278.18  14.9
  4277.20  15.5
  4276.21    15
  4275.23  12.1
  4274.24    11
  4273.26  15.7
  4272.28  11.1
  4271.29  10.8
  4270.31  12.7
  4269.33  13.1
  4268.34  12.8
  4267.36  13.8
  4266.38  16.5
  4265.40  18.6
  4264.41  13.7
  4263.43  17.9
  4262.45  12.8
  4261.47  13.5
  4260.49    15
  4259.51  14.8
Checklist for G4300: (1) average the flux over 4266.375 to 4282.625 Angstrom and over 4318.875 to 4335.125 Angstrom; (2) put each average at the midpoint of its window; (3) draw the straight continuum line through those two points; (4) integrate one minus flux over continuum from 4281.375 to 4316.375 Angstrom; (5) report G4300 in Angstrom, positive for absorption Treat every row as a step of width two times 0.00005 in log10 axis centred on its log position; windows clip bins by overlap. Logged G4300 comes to 4.69 Angstrom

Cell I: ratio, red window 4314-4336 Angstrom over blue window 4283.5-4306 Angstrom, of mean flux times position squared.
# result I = 1.30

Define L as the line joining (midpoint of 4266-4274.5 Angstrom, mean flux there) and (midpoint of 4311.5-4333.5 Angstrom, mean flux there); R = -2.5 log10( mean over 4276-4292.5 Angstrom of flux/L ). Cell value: 0.09 mag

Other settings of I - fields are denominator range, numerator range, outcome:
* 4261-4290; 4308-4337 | 1.12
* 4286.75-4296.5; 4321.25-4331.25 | 1.10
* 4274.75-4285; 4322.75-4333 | 1.06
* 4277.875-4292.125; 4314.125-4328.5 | 1.22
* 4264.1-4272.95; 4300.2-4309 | 0.78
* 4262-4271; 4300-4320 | 0.89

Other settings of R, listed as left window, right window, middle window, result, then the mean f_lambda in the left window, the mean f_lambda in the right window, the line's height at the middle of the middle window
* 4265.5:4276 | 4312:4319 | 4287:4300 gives 0.15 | 13.2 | 15.5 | 14.4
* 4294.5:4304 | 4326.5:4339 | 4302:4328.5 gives 0.08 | 11.7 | 15.8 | 13.7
